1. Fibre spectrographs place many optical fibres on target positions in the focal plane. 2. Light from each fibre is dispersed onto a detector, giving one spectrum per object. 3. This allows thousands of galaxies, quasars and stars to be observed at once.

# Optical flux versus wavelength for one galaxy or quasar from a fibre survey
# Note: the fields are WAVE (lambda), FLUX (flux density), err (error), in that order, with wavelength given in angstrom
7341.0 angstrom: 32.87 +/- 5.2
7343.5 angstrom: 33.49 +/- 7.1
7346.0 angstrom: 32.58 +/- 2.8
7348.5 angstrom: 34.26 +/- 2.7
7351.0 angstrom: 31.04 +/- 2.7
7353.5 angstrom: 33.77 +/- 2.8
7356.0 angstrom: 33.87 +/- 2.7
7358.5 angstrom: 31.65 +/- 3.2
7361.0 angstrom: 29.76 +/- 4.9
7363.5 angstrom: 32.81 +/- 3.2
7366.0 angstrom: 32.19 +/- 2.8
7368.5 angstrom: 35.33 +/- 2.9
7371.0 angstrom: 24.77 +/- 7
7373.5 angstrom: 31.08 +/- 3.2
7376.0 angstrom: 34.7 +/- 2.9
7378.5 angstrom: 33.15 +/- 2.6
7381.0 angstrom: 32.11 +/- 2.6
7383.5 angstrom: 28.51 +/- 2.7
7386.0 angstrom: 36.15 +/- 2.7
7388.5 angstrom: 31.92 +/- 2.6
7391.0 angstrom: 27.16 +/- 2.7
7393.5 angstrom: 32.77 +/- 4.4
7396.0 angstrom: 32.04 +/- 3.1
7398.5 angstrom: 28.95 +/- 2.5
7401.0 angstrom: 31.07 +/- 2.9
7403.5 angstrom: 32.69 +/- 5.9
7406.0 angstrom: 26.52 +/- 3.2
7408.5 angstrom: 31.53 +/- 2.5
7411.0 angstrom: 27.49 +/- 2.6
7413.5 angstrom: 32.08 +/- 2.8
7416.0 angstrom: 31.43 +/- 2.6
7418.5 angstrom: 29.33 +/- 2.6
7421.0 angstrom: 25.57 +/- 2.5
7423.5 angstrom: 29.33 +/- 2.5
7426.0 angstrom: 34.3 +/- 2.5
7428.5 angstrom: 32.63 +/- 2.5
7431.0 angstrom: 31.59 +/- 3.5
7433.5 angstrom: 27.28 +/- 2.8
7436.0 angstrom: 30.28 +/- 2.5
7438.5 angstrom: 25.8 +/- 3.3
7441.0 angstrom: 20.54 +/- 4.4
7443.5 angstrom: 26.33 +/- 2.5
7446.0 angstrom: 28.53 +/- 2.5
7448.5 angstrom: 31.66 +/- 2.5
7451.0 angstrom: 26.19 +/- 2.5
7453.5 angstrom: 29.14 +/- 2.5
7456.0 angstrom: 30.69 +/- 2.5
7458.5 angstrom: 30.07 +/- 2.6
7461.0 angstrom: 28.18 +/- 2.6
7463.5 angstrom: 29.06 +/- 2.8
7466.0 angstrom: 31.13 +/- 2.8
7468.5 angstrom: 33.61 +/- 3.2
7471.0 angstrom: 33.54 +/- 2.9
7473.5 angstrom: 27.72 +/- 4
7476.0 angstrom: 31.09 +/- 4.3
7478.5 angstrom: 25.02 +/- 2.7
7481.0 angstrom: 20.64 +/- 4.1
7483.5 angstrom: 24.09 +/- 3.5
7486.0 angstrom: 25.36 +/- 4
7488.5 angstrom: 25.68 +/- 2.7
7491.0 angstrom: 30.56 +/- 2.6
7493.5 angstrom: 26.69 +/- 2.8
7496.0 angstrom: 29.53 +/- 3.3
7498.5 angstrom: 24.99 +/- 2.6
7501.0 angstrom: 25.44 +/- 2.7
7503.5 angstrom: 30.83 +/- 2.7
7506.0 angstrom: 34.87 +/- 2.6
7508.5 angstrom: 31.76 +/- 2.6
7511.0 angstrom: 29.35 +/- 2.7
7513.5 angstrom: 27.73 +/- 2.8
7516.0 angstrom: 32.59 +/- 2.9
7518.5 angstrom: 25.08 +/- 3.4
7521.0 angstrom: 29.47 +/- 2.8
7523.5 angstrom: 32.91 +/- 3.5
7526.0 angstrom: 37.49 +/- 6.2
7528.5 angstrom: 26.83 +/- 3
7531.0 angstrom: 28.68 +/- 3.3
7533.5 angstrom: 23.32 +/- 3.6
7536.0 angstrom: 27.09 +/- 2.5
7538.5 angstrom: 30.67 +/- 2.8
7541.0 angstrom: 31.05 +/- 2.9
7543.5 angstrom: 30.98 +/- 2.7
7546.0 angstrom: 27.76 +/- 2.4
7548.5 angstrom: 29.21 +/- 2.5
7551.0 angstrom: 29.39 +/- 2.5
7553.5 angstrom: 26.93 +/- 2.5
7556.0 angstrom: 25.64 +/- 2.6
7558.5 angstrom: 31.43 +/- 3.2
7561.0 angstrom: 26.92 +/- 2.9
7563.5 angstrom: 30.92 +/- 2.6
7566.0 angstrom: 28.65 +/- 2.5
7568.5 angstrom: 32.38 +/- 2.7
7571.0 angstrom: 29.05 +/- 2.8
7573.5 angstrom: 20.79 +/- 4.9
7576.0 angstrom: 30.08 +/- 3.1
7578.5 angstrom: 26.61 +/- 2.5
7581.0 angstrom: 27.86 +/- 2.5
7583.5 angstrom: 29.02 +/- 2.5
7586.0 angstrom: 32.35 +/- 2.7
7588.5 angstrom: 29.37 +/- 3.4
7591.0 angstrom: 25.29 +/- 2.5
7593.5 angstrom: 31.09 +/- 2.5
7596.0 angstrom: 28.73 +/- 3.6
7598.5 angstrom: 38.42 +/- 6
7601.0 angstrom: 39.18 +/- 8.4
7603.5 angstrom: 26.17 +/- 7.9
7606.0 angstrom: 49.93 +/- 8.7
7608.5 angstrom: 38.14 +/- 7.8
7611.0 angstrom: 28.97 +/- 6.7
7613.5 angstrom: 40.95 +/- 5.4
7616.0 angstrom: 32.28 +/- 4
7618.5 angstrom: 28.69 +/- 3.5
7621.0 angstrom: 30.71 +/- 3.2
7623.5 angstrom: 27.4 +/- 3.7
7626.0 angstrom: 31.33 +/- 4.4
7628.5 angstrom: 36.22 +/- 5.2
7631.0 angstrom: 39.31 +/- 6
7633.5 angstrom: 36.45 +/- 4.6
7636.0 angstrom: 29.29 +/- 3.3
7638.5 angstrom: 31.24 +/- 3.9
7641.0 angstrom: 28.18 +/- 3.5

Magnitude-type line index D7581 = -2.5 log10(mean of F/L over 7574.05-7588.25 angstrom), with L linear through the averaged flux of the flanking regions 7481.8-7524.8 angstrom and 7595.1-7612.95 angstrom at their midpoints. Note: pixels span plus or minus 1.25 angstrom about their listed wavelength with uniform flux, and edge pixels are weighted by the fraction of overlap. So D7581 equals 0.19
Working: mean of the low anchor 28.6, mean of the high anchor 36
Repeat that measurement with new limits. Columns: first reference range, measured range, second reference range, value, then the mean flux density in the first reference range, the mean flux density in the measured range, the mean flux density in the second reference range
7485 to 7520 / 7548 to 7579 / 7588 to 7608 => 0.131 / 28.6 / 28.3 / 33.9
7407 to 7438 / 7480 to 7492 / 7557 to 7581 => 0.165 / 30.1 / 25.3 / 28.5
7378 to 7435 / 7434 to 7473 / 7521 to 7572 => 0.047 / 30.6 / 28.9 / 29.4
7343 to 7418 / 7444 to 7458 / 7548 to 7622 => 0.078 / 31.5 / 29.1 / 30.9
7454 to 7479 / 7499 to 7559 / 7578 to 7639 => 0.068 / 30.1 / 29.4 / 32.7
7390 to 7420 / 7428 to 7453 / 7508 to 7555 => 0.075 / 30.2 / 28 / 29.3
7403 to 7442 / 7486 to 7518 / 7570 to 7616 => 0.056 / 29.3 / 28.9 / 31.8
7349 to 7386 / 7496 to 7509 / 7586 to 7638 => 0.115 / 32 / 29.4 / 33.3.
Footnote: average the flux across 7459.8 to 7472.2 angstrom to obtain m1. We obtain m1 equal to 31.1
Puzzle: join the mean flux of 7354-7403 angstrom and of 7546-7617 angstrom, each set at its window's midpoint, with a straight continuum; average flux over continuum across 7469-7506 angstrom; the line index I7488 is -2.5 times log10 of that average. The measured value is 0.13 mag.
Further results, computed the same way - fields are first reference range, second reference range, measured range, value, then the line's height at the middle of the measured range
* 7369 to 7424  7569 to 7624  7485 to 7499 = 0.14 mag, 31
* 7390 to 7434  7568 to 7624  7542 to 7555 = 0.08 mag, 31.2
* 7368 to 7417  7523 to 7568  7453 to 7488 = 0.06 mag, 30.1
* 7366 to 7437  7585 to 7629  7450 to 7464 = 0.09 mag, 31.4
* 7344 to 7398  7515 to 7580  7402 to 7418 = 0.04 mag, 31.3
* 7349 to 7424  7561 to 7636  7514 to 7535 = 0.07 mag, 31.6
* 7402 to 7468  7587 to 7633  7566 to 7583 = 0.17 mag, 32.6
